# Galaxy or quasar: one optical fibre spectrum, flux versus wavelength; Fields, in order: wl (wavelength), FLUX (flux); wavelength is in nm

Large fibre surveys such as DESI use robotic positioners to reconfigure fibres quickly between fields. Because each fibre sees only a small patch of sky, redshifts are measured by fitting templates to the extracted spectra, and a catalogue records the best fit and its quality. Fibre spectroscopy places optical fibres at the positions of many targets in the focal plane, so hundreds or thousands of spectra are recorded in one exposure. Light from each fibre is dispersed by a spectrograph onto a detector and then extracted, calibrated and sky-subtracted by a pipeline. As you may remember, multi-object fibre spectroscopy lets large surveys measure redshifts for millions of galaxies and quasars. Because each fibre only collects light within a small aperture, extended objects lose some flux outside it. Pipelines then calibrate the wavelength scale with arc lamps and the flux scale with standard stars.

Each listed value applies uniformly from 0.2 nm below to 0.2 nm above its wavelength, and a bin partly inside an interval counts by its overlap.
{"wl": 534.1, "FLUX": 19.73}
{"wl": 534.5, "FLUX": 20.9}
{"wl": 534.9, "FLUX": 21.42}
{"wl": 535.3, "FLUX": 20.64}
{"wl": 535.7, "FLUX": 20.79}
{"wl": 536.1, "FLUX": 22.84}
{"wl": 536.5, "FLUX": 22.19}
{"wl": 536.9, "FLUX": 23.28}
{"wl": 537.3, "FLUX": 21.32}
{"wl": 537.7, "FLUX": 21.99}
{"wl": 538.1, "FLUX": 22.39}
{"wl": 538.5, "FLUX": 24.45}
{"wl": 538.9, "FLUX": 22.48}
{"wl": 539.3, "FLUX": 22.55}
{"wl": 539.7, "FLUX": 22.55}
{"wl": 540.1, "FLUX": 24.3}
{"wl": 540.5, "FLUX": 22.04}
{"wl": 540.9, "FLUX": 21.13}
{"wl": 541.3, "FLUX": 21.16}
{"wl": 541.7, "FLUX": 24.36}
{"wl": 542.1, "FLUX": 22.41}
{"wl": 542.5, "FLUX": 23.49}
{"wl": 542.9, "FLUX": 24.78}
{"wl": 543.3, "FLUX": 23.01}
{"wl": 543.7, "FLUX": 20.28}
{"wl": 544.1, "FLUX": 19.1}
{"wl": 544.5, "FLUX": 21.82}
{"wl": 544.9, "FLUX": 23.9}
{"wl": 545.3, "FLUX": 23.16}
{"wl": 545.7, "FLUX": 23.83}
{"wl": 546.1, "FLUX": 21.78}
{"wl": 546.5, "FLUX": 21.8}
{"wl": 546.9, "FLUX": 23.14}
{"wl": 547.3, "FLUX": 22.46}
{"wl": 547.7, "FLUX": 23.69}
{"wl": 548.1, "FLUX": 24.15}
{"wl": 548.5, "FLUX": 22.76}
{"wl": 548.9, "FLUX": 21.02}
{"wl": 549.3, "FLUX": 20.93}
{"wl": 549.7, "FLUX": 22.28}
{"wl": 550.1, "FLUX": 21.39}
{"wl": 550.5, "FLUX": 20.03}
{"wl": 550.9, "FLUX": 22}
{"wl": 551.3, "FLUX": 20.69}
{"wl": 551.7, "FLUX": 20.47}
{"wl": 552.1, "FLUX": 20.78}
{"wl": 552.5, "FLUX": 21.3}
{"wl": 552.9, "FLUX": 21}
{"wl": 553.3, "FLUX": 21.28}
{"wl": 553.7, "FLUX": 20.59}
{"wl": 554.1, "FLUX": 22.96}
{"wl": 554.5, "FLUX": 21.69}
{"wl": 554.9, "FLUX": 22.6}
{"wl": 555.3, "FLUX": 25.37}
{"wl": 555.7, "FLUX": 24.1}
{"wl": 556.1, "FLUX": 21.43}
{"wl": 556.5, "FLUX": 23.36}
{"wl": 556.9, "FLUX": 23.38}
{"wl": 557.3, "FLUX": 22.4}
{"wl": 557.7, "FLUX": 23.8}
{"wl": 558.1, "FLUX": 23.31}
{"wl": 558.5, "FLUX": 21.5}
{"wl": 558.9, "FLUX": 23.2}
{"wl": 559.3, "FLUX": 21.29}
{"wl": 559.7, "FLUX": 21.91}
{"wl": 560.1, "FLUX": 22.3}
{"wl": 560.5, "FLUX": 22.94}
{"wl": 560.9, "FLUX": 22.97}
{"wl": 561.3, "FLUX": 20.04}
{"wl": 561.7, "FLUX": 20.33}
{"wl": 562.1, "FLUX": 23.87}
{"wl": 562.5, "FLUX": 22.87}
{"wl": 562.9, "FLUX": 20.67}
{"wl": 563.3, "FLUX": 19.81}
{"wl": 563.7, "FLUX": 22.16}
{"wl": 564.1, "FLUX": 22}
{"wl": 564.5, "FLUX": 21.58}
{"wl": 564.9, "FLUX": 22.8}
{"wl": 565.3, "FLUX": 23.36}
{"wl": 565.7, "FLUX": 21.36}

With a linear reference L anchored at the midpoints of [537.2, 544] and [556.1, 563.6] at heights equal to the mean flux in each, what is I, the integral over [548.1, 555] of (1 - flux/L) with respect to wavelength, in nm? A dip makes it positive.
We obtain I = 0.28 nm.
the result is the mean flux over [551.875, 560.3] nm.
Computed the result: 22.4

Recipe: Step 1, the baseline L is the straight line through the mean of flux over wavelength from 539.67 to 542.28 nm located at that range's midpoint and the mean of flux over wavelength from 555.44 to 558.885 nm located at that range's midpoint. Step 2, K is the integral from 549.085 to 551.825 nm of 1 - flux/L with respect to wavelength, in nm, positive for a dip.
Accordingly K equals 0.201 nm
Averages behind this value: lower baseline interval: 22.6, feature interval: 21.1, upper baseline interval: 23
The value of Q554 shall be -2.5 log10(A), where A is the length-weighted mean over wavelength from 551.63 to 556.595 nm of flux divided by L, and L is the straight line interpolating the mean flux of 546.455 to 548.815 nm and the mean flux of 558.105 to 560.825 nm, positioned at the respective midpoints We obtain 0.025 mag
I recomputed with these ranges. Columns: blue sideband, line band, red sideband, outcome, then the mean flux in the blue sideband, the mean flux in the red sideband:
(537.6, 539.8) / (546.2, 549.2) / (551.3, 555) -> -0.10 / 22.8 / 21.3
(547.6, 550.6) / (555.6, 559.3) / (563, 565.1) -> -0.17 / 22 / 21.6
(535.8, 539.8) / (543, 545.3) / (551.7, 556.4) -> 0.05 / 22.6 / 22.1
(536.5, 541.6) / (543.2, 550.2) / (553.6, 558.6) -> 0.13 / 22.5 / 22.9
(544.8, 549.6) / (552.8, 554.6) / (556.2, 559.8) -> 0.09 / 22.7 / 22.7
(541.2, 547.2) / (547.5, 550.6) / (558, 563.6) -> 0.04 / 22.6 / 21.9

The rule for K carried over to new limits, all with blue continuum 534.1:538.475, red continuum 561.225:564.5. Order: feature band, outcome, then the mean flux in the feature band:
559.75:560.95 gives -0.058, 22.6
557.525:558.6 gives -0.070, 23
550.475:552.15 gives 0.059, 20.9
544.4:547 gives -0.132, 22.8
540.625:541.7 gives -0.003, 21.8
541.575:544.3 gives -0.089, 22.4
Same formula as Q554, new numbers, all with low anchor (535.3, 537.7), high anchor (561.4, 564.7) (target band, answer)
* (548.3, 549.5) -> 0.011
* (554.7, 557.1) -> -0.080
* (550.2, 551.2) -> 0.038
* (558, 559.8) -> -0.026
